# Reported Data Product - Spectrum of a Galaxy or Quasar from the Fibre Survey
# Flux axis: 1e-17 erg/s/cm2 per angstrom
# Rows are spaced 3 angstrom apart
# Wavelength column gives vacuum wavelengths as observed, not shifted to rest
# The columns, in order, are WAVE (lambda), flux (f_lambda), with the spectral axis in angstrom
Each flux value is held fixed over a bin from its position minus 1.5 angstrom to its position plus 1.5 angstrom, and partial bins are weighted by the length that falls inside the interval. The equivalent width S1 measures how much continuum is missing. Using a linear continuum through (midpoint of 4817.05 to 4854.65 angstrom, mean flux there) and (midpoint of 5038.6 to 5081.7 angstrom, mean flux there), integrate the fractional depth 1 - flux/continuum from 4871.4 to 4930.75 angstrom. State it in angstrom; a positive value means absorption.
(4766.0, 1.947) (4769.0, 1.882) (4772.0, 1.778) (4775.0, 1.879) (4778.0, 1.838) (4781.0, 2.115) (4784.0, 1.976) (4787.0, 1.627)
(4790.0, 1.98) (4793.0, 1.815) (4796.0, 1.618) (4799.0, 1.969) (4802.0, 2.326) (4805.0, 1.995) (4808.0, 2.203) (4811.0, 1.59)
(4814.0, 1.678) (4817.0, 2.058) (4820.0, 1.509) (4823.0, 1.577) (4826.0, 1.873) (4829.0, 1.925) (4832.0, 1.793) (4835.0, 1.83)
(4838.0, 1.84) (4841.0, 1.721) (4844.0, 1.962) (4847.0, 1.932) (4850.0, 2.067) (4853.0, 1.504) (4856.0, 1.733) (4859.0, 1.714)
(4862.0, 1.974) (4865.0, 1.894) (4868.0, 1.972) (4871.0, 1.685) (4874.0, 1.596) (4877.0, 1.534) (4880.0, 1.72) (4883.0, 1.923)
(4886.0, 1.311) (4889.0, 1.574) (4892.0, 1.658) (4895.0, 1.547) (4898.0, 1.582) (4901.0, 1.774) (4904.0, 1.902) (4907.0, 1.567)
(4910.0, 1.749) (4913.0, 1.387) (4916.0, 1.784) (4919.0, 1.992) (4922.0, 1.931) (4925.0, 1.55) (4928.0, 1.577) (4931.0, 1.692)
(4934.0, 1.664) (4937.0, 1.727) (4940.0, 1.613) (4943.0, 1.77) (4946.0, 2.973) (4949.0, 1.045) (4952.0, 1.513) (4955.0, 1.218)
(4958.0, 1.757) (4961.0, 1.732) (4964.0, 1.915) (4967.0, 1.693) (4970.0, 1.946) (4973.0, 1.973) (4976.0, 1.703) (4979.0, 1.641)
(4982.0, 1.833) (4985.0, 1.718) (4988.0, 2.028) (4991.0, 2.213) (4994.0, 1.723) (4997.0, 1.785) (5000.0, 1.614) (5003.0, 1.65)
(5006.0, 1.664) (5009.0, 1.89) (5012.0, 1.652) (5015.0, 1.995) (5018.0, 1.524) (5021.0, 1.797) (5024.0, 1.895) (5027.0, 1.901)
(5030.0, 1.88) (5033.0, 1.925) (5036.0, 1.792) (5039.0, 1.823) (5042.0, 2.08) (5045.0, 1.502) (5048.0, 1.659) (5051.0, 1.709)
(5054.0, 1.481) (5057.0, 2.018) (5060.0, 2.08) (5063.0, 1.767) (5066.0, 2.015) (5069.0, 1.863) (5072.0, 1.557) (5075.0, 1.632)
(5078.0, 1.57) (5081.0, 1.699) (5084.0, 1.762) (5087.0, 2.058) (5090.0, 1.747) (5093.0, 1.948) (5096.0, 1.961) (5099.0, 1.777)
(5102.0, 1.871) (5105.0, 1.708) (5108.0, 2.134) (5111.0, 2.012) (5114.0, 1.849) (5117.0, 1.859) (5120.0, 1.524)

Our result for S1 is 4.15 angstrom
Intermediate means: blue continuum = 1.8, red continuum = 1.76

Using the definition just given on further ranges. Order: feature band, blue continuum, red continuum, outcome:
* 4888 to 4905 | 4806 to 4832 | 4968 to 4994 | 1.5 angstrom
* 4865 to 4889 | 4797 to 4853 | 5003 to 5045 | 2.2 angstrom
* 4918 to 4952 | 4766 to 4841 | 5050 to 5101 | 1.3 angstrom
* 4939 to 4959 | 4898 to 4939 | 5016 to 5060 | 0.4 angstrom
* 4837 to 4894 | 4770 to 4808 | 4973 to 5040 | 3.9 angstrom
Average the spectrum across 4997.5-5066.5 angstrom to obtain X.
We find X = 1.79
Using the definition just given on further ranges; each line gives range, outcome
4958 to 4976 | 1.83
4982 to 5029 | 1.81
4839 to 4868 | 1.84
